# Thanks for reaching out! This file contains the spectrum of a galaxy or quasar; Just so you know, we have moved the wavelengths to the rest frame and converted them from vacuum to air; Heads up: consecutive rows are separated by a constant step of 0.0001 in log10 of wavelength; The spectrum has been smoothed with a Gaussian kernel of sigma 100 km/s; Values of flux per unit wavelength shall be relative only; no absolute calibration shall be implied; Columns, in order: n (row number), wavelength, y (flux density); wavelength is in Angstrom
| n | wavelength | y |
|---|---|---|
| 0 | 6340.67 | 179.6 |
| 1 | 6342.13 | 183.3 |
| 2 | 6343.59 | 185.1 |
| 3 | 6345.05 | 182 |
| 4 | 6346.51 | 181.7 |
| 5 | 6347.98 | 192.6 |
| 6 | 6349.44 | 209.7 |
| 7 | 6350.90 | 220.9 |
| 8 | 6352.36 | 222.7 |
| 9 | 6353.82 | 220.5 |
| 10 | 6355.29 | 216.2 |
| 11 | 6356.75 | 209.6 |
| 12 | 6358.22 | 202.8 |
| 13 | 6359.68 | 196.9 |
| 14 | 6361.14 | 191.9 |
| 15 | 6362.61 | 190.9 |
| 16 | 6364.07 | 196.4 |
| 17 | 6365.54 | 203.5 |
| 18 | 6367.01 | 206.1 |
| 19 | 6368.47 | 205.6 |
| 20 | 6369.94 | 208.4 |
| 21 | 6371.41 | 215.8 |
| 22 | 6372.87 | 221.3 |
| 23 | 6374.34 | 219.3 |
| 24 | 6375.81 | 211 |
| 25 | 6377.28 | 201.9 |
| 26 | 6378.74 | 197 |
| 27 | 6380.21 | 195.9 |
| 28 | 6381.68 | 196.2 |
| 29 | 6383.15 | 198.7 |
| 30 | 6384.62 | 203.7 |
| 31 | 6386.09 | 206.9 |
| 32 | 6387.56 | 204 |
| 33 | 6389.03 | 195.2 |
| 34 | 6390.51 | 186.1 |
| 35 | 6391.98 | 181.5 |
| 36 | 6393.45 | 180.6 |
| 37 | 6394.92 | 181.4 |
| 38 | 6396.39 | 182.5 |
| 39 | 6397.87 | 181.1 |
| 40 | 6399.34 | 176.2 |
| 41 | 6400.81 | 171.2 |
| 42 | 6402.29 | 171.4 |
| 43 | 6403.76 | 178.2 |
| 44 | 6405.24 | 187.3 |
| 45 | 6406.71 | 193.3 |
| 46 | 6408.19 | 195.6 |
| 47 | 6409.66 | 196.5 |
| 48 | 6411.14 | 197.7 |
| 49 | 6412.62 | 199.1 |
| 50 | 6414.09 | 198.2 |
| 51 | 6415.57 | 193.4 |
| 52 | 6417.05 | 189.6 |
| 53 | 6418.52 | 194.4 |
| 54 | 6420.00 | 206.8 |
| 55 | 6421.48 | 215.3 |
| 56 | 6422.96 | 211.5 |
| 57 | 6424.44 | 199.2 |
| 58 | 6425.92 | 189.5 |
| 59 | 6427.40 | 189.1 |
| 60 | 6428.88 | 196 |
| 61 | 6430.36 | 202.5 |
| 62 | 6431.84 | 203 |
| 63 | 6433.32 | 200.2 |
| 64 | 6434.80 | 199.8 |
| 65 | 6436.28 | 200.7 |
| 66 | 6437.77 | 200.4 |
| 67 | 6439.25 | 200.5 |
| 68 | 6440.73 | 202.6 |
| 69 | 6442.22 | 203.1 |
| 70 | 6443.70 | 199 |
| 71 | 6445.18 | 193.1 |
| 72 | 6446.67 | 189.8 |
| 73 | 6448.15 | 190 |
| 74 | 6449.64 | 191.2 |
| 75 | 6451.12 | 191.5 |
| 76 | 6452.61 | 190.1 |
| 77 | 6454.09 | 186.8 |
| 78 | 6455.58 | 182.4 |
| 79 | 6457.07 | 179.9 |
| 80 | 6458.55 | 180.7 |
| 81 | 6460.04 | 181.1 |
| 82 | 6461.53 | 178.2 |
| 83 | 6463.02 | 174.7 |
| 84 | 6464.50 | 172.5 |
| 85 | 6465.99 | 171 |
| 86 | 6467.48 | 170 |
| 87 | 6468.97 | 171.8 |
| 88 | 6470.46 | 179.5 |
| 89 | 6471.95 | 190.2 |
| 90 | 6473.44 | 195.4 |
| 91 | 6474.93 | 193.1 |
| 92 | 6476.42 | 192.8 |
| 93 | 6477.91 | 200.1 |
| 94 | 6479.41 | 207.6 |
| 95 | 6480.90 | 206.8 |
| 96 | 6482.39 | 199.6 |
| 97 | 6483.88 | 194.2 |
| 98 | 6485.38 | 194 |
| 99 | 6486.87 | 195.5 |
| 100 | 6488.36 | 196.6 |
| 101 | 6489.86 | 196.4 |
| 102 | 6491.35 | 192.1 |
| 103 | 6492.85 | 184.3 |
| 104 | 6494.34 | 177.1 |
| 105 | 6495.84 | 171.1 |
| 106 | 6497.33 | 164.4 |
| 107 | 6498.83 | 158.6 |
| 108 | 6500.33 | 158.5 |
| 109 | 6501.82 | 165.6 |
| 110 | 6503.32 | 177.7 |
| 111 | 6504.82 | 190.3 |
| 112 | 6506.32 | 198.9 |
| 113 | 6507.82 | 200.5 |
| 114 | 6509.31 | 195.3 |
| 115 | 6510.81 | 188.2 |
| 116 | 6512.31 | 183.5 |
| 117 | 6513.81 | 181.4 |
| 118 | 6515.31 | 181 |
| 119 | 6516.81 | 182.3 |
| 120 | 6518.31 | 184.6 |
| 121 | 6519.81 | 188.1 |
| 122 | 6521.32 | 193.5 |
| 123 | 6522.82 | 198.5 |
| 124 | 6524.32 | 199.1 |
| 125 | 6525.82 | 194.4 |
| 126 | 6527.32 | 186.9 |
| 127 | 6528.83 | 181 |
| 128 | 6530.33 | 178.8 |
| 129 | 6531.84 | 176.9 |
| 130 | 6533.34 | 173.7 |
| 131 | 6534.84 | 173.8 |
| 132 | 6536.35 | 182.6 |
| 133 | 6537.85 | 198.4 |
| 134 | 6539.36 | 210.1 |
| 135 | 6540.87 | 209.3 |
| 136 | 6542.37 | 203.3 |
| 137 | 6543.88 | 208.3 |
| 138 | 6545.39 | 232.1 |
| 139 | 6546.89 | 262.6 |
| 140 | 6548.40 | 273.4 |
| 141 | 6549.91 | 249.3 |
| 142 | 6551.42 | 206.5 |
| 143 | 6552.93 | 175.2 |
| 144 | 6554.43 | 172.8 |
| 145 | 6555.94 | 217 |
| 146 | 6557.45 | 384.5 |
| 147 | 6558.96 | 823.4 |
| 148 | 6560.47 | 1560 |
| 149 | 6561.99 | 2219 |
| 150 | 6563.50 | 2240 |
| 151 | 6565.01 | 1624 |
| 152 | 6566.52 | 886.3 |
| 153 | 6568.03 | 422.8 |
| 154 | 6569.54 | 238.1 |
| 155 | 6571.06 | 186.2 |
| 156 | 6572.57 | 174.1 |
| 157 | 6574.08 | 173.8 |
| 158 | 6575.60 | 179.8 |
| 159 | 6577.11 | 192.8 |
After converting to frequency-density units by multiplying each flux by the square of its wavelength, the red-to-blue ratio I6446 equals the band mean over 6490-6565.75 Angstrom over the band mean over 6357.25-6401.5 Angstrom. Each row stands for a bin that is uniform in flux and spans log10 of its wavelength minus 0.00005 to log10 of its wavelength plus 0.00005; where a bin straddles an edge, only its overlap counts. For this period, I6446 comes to 1.85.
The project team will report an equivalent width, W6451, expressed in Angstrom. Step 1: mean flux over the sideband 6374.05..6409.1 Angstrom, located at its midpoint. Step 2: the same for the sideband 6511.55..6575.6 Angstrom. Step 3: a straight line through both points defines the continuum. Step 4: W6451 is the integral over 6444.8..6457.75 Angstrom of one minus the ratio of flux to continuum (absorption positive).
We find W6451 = 4.0 Angstrom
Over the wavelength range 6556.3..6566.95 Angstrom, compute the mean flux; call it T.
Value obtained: 1.36e+03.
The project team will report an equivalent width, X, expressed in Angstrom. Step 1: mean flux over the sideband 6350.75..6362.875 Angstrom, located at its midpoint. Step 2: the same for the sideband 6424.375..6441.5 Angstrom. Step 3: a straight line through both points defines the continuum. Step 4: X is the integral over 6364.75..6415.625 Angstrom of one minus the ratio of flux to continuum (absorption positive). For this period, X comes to 2.1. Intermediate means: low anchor 208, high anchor 199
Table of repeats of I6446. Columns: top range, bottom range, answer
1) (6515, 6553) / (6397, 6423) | 1.09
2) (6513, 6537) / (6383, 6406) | 1.03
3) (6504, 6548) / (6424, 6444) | 1.01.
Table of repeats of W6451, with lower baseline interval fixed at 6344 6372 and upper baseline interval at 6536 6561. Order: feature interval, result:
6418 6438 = 4.0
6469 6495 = 8.5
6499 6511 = 4.7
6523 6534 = 4.6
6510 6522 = 4.8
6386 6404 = 3.5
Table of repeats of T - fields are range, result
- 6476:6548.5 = 192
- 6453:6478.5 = 182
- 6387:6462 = 192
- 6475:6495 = 195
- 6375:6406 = 190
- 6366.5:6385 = 206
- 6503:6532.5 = 188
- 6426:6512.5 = 189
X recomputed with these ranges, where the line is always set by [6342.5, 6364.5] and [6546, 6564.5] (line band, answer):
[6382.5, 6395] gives 4.3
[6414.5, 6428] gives 6.5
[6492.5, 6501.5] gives 6.4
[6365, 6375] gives 1.4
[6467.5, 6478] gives 6.7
